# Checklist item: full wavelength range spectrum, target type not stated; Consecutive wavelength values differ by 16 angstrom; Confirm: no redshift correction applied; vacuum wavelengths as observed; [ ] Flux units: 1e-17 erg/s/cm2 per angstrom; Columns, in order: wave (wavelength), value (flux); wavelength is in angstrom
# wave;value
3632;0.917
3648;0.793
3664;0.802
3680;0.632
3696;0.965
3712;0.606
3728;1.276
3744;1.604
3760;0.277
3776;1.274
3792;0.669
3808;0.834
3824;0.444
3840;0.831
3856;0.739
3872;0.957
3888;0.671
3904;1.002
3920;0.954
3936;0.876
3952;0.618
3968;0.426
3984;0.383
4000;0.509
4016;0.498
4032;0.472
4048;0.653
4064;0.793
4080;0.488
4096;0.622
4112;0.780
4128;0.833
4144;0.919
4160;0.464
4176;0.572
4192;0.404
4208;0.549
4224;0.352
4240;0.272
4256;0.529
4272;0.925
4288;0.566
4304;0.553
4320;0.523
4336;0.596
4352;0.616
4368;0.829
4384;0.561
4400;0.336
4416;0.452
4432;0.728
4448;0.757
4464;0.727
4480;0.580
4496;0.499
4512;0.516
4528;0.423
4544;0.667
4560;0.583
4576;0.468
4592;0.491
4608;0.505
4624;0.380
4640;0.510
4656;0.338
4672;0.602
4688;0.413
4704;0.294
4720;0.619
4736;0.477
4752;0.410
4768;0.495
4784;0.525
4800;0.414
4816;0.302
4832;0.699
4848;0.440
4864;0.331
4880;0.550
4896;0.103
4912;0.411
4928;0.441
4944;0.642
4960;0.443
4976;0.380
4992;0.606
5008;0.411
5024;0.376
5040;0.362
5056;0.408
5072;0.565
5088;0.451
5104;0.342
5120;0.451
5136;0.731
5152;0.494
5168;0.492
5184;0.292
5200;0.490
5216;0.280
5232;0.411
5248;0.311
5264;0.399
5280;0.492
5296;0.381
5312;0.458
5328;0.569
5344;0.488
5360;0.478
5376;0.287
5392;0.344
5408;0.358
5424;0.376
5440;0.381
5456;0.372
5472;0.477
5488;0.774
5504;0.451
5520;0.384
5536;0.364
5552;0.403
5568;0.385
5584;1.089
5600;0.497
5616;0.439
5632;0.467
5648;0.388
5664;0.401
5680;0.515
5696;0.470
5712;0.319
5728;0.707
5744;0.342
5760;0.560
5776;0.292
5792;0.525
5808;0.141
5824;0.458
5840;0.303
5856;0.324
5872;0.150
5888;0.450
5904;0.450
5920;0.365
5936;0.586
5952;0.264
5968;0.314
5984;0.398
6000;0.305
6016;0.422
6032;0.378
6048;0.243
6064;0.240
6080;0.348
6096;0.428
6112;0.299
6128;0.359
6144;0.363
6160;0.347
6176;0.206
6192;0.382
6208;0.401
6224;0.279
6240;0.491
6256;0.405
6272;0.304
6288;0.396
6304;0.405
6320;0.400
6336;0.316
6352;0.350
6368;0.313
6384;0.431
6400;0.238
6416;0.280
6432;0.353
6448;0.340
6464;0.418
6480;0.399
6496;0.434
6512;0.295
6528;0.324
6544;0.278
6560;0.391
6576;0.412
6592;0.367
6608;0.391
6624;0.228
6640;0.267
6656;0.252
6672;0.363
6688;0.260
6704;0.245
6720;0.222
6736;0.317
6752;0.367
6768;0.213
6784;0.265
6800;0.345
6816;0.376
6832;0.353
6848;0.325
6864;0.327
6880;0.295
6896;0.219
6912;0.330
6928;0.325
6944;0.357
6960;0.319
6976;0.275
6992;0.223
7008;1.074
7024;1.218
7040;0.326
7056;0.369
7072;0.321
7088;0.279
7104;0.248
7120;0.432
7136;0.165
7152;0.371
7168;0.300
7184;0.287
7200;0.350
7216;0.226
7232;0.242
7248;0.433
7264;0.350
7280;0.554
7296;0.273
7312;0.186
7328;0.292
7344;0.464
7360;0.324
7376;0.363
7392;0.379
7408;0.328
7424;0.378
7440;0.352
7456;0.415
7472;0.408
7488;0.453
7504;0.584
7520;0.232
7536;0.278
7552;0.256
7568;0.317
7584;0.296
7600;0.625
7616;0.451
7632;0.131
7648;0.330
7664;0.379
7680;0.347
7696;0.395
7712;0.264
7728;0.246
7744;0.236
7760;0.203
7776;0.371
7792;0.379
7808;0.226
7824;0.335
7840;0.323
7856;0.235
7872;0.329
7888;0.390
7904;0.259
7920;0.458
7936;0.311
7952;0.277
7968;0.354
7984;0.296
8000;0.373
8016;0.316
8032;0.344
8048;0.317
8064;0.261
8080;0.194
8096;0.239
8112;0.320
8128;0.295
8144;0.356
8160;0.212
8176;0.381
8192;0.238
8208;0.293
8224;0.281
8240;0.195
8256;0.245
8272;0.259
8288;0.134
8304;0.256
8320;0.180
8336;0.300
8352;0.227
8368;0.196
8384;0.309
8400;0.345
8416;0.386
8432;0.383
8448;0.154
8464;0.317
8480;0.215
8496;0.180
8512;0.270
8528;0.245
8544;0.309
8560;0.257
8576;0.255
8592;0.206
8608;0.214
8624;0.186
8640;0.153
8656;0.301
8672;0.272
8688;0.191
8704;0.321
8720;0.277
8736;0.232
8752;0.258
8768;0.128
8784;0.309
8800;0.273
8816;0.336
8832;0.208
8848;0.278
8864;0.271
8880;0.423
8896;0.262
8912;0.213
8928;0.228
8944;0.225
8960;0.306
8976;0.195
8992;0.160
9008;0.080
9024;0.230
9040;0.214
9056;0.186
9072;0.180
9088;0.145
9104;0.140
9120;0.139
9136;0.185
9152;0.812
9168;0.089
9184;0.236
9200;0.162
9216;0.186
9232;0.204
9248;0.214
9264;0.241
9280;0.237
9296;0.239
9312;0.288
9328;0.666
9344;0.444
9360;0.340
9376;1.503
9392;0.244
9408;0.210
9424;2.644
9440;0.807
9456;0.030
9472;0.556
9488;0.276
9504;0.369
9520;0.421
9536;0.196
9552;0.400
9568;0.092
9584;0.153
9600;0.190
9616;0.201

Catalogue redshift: 0.88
